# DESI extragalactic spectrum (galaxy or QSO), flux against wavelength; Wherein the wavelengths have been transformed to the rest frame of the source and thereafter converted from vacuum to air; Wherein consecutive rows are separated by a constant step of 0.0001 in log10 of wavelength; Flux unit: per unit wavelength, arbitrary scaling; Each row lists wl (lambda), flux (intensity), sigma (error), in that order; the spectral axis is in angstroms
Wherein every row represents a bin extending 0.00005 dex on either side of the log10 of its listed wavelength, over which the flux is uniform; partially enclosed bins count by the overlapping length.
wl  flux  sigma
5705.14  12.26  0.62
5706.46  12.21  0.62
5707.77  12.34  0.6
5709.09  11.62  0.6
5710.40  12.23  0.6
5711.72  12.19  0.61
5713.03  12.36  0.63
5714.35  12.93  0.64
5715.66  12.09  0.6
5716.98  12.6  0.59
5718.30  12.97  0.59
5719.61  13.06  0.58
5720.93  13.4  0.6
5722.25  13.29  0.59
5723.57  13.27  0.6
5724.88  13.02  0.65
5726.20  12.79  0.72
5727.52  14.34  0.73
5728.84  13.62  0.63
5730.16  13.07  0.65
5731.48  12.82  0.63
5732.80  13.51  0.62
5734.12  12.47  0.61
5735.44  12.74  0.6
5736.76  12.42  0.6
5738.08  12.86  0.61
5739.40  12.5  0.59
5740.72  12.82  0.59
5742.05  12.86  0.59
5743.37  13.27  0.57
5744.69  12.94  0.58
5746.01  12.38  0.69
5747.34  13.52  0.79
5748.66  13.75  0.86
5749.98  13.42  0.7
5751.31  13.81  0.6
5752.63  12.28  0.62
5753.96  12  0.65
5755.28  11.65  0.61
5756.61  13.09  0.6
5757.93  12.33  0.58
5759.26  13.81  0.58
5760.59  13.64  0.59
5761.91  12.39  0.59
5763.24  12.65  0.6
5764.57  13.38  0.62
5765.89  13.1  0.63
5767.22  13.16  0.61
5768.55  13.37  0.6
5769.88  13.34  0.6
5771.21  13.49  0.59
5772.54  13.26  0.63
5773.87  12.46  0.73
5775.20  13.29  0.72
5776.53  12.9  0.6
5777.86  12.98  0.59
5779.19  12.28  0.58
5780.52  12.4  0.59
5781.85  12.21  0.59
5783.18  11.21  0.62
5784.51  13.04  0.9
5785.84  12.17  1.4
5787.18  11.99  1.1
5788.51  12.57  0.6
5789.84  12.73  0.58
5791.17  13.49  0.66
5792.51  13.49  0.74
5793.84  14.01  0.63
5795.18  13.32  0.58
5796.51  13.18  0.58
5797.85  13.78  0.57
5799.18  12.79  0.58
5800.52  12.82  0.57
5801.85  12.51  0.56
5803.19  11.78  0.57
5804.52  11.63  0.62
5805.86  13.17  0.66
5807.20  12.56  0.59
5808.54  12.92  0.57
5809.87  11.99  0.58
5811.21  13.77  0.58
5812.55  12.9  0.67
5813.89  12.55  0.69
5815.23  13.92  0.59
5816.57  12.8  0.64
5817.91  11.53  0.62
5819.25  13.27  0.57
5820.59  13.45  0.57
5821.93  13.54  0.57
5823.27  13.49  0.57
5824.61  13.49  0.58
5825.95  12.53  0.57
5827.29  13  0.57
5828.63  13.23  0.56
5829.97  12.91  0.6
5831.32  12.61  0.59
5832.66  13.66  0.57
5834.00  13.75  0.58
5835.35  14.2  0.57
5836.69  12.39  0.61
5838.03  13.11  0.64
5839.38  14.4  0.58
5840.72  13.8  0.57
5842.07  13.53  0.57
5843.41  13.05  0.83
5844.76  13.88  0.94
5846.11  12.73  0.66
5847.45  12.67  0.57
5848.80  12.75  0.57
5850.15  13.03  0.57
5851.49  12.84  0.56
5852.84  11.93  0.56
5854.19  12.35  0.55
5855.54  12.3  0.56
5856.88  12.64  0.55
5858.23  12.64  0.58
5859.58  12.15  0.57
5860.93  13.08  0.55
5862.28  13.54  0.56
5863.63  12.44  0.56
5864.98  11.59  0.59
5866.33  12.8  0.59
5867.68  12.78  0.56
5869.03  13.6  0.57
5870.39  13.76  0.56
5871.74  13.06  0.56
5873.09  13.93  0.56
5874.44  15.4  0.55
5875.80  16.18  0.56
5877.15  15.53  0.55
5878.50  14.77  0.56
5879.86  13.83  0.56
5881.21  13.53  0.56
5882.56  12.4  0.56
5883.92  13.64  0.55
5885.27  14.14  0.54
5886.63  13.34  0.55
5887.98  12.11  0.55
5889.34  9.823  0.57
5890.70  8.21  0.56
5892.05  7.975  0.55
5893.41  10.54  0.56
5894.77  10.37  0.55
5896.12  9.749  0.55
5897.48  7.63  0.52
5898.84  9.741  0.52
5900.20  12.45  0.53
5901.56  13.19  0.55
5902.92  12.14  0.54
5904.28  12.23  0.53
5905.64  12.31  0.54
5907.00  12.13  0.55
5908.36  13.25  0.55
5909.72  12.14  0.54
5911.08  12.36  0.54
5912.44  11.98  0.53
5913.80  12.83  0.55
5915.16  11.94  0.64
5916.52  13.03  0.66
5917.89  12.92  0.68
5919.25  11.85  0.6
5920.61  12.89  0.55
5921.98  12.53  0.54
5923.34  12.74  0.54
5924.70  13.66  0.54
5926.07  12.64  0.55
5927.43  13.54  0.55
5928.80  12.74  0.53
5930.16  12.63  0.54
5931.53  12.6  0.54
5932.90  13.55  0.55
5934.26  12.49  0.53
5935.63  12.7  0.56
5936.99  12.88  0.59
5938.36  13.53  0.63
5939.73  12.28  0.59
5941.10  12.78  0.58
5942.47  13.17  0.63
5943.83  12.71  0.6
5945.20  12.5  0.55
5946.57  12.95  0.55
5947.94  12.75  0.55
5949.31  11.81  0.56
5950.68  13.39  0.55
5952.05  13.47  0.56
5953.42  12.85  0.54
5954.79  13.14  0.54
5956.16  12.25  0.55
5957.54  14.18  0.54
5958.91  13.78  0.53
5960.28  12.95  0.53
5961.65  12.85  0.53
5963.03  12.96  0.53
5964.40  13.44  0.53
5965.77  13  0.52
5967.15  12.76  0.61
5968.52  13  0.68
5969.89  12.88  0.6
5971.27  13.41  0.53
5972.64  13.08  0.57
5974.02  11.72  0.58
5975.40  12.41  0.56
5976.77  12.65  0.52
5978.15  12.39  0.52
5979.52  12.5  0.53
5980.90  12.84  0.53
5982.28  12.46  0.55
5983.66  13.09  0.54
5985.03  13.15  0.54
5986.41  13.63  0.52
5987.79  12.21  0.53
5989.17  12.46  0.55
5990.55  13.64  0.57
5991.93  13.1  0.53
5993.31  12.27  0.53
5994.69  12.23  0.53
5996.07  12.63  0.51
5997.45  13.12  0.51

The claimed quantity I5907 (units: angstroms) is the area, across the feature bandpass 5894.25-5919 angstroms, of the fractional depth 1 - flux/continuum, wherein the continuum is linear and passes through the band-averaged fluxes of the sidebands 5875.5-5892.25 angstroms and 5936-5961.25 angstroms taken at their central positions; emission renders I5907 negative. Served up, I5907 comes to 2.0 angstroms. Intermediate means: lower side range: 12.8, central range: 11.8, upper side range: 13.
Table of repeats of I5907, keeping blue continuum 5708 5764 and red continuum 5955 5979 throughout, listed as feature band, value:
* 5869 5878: -1.2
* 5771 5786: 0.3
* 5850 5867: 0.5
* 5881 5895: 1.6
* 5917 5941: 0.2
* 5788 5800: -0.4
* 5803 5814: 0.2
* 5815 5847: -0.9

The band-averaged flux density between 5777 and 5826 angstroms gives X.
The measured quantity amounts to 12.8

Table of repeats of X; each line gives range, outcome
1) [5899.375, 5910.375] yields 12.4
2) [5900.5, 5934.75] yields 12.7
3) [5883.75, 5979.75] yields 12.4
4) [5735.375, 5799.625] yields 12.9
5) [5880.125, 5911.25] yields 11.6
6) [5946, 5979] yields 12.9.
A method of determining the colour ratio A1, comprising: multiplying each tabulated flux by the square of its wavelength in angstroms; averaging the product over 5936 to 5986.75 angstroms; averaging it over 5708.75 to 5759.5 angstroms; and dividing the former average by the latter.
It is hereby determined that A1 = 1.1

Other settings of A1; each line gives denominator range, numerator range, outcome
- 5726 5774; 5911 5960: 1.05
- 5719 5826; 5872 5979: 1.03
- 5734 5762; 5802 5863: 1.04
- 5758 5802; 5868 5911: 0.99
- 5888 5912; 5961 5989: 1.19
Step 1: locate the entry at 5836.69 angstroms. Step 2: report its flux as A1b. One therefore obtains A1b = 12.39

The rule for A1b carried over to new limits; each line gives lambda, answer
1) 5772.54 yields 13.26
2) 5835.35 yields 14.2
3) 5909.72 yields 12.14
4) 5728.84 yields 13.62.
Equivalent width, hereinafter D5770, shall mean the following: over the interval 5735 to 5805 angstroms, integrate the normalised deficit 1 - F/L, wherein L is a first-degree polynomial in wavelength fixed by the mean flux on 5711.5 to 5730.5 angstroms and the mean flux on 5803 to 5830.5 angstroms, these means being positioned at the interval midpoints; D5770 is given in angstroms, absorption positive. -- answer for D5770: 0.5 angstroms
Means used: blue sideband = 13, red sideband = 12.9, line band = 12.9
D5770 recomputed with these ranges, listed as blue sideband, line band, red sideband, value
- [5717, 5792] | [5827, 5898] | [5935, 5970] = 1.1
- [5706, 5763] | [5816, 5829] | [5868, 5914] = -0.5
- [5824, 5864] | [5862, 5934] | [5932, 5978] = 2.6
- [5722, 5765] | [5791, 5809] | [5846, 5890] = 0.1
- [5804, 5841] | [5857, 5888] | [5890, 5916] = -4.1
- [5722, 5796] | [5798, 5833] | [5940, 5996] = 0.1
